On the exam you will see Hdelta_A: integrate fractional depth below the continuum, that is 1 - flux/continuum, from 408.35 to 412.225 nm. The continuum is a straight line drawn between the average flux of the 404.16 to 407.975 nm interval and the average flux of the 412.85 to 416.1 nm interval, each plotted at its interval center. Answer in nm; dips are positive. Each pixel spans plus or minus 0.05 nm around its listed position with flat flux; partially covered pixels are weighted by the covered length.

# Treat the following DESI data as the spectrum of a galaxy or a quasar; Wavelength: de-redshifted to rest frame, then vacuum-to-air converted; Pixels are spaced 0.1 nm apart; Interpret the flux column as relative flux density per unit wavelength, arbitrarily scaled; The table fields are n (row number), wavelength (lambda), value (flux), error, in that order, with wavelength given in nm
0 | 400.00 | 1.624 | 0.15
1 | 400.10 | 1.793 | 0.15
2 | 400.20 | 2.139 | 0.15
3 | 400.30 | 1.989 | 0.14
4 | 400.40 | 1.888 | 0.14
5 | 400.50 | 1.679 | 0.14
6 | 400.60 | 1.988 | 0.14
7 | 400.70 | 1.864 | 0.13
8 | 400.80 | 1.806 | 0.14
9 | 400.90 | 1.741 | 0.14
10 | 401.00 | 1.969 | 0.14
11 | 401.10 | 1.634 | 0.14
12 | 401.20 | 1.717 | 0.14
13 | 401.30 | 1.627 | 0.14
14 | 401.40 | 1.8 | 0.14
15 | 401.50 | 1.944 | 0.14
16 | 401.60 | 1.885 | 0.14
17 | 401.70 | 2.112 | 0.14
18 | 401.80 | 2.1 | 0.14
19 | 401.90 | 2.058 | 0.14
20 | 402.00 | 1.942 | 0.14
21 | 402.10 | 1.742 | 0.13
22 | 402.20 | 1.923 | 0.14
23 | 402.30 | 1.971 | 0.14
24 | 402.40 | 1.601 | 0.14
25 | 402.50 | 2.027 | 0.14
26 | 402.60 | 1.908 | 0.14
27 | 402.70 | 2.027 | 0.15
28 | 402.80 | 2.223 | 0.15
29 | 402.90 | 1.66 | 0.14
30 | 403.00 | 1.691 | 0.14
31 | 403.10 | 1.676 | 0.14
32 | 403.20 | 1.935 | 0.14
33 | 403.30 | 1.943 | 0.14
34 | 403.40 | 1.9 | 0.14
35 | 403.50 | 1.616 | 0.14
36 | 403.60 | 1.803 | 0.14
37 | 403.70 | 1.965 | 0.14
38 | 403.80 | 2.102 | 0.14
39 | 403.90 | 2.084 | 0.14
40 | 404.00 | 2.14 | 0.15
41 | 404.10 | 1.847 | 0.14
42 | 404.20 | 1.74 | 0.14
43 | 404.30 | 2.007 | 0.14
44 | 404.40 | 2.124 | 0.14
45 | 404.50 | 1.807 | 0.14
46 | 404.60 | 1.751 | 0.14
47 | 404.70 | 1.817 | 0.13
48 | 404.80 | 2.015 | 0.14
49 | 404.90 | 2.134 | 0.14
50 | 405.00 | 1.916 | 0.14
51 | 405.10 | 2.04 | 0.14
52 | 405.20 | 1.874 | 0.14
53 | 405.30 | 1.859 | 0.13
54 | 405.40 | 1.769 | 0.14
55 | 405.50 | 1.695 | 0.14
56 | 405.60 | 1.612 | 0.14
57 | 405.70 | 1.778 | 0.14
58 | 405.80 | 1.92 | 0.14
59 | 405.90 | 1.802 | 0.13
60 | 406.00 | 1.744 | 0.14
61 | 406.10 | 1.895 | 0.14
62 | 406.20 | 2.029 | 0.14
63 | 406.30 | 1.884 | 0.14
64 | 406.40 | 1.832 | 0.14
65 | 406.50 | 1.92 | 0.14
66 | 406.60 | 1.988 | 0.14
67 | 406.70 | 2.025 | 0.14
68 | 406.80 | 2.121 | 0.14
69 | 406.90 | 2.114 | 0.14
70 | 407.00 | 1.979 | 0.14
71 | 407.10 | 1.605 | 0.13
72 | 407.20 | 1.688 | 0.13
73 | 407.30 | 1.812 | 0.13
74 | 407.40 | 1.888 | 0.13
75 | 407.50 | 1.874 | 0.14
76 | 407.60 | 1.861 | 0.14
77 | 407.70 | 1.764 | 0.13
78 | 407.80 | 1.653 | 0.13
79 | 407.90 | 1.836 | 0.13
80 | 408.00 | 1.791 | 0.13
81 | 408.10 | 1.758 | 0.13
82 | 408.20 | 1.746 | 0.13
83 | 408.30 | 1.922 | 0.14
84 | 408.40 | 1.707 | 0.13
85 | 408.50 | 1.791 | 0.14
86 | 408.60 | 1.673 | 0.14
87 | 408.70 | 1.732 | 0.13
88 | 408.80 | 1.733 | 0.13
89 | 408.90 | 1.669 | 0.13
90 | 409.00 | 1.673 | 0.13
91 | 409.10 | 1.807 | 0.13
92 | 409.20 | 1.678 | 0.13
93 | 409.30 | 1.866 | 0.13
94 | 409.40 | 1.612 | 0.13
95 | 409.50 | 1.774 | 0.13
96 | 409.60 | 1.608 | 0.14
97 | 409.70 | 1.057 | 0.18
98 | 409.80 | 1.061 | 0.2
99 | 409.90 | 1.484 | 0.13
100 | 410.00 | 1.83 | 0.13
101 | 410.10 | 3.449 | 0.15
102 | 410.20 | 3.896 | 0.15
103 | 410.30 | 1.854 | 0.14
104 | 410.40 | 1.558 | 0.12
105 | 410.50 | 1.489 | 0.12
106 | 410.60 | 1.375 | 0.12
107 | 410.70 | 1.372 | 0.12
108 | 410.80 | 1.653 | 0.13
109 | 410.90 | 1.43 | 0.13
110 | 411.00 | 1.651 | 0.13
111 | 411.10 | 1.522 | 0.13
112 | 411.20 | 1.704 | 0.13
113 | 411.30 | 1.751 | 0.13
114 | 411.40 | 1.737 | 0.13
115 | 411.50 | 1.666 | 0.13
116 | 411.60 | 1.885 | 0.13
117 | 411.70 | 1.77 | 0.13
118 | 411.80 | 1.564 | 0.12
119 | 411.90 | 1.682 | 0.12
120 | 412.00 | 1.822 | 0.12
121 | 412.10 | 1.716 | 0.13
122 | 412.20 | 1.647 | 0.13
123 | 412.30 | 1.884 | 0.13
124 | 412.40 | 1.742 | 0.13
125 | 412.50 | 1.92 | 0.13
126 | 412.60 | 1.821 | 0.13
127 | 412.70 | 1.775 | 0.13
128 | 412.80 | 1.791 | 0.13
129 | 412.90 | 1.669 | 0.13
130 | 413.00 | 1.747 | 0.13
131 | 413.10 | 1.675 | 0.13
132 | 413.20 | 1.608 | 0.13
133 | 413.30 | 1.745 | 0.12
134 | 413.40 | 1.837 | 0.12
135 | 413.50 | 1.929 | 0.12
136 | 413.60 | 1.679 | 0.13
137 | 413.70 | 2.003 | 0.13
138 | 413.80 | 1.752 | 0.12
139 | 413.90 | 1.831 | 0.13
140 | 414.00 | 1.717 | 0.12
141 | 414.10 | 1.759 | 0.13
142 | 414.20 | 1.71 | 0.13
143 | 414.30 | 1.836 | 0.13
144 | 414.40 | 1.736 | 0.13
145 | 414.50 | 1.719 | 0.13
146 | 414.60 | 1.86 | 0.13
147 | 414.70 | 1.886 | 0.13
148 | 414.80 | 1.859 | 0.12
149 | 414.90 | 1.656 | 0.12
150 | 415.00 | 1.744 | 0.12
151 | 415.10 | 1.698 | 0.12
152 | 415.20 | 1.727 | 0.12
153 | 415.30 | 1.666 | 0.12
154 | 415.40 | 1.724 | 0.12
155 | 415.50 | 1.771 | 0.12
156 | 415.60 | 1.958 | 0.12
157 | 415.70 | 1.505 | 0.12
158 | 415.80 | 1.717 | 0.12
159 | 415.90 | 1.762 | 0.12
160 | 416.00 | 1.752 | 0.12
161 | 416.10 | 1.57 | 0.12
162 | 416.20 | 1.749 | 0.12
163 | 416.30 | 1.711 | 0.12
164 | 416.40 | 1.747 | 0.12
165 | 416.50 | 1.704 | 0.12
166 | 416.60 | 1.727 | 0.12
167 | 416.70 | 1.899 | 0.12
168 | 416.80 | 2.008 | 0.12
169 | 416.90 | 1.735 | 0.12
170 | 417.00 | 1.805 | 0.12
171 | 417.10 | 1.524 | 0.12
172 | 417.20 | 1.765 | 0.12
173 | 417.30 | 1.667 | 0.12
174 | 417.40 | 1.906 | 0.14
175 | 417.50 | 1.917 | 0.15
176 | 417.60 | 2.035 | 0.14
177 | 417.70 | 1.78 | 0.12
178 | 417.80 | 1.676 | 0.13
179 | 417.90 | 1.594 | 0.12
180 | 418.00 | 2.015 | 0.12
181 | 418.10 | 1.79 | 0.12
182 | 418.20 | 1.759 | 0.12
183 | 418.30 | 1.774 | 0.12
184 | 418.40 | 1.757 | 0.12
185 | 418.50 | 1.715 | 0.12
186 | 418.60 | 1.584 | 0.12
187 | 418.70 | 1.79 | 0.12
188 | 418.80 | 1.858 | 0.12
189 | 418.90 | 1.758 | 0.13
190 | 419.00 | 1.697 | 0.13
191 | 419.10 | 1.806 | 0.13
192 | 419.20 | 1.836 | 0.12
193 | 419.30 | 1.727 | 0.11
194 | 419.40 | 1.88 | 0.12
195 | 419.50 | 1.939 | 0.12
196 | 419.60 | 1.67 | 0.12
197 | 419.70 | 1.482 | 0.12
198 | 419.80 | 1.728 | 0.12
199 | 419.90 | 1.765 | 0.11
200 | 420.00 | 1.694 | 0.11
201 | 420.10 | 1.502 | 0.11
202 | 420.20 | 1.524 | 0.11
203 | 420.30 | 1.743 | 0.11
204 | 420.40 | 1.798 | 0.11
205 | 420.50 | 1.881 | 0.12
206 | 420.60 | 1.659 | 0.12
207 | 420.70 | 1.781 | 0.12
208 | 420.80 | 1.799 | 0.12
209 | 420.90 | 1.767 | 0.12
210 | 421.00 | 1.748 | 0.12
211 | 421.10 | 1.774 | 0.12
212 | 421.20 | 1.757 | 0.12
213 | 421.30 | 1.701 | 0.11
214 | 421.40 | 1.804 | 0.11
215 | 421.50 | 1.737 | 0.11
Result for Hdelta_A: 0.15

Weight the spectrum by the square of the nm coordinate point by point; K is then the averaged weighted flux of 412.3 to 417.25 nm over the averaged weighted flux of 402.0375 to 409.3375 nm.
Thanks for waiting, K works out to 0.99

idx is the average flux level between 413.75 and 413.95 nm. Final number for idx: 1.79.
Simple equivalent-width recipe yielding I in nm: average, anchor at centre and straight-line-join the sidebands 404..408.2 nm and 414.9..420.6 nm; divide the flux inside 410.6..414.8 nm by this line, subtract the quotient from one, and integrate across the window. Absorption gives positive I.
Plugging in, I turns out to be 0.16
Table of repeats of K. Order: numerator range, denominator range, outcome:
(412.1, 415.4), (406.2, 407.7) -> 0.96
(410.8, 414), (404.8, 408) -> 0.96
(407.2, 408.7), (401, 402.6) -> 0.98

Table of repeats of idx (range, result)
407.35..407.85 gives 1.81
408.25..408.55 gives 1.81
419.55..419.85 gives 1.63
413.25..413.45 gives 1.79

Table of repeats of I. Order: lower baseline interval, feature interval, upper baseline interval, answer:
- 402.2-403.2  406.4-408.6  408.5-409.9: -0.21 nm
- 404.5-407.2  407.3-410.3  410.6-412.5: -0.10 nm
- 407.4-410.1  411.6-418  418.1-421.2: -0.10 nm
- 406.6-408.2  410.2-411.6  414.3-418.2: 0.10 nm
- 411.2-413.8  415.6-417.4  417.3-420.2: 0.02 nm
